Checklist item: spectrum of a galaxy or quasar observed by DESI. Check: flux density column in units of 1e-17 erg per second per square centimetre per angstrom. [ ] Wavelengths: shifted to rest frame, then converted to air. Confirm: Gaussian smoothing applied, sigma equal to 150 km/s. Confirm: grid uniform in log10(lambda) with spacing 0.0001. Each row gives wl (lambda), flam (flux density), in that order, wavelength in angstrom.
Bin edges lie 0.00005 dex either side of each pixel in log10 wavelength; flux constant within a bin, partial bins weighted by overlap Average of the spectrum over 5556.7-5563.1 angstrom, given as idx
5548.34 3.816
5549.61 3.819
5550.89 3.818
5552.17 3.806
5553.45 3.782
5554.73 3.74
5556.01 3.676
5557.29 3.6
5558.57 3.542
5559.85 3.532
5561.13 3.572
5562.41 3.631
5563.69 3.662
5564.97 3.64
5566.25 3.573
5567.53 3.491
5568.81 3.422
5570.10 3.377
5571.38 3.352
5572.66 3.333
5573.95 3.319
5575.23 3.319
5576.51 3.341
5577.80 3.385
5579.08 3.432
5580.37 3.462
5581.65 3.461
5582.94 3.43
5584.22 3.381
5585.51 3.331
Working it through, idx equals 3.58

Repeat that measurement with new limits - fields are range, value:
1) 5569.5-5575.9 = 3.34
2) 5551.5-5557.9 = 3.72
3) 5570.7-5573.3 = 3.35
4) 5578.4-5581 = 3.44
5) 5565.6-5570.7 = 3.47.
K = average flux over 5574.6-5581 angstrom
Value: 3.39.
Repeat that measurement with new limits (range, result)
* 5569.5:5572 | 3.37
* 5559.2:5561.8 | 3.55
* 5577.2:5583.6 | 3.44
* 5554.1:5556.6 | 3.71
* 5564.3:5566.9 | 3.61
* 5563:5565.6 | 3.65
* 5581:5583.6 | 3.45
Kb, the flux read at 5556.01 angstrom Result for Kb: 3.676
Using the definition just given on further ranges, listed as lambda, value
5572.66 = 3.333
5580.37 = 3.462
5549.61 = 3.819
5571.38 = 3.352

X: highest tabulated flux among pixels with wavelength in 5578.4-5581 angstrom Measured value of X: 3.462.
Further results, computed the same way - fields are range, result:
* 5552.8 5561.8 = 3.782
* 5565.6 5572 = 3.573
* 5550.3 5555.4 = 3.818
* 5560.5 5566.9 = 3.662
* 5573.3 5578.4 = 3.385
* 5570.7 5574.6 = 3.352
